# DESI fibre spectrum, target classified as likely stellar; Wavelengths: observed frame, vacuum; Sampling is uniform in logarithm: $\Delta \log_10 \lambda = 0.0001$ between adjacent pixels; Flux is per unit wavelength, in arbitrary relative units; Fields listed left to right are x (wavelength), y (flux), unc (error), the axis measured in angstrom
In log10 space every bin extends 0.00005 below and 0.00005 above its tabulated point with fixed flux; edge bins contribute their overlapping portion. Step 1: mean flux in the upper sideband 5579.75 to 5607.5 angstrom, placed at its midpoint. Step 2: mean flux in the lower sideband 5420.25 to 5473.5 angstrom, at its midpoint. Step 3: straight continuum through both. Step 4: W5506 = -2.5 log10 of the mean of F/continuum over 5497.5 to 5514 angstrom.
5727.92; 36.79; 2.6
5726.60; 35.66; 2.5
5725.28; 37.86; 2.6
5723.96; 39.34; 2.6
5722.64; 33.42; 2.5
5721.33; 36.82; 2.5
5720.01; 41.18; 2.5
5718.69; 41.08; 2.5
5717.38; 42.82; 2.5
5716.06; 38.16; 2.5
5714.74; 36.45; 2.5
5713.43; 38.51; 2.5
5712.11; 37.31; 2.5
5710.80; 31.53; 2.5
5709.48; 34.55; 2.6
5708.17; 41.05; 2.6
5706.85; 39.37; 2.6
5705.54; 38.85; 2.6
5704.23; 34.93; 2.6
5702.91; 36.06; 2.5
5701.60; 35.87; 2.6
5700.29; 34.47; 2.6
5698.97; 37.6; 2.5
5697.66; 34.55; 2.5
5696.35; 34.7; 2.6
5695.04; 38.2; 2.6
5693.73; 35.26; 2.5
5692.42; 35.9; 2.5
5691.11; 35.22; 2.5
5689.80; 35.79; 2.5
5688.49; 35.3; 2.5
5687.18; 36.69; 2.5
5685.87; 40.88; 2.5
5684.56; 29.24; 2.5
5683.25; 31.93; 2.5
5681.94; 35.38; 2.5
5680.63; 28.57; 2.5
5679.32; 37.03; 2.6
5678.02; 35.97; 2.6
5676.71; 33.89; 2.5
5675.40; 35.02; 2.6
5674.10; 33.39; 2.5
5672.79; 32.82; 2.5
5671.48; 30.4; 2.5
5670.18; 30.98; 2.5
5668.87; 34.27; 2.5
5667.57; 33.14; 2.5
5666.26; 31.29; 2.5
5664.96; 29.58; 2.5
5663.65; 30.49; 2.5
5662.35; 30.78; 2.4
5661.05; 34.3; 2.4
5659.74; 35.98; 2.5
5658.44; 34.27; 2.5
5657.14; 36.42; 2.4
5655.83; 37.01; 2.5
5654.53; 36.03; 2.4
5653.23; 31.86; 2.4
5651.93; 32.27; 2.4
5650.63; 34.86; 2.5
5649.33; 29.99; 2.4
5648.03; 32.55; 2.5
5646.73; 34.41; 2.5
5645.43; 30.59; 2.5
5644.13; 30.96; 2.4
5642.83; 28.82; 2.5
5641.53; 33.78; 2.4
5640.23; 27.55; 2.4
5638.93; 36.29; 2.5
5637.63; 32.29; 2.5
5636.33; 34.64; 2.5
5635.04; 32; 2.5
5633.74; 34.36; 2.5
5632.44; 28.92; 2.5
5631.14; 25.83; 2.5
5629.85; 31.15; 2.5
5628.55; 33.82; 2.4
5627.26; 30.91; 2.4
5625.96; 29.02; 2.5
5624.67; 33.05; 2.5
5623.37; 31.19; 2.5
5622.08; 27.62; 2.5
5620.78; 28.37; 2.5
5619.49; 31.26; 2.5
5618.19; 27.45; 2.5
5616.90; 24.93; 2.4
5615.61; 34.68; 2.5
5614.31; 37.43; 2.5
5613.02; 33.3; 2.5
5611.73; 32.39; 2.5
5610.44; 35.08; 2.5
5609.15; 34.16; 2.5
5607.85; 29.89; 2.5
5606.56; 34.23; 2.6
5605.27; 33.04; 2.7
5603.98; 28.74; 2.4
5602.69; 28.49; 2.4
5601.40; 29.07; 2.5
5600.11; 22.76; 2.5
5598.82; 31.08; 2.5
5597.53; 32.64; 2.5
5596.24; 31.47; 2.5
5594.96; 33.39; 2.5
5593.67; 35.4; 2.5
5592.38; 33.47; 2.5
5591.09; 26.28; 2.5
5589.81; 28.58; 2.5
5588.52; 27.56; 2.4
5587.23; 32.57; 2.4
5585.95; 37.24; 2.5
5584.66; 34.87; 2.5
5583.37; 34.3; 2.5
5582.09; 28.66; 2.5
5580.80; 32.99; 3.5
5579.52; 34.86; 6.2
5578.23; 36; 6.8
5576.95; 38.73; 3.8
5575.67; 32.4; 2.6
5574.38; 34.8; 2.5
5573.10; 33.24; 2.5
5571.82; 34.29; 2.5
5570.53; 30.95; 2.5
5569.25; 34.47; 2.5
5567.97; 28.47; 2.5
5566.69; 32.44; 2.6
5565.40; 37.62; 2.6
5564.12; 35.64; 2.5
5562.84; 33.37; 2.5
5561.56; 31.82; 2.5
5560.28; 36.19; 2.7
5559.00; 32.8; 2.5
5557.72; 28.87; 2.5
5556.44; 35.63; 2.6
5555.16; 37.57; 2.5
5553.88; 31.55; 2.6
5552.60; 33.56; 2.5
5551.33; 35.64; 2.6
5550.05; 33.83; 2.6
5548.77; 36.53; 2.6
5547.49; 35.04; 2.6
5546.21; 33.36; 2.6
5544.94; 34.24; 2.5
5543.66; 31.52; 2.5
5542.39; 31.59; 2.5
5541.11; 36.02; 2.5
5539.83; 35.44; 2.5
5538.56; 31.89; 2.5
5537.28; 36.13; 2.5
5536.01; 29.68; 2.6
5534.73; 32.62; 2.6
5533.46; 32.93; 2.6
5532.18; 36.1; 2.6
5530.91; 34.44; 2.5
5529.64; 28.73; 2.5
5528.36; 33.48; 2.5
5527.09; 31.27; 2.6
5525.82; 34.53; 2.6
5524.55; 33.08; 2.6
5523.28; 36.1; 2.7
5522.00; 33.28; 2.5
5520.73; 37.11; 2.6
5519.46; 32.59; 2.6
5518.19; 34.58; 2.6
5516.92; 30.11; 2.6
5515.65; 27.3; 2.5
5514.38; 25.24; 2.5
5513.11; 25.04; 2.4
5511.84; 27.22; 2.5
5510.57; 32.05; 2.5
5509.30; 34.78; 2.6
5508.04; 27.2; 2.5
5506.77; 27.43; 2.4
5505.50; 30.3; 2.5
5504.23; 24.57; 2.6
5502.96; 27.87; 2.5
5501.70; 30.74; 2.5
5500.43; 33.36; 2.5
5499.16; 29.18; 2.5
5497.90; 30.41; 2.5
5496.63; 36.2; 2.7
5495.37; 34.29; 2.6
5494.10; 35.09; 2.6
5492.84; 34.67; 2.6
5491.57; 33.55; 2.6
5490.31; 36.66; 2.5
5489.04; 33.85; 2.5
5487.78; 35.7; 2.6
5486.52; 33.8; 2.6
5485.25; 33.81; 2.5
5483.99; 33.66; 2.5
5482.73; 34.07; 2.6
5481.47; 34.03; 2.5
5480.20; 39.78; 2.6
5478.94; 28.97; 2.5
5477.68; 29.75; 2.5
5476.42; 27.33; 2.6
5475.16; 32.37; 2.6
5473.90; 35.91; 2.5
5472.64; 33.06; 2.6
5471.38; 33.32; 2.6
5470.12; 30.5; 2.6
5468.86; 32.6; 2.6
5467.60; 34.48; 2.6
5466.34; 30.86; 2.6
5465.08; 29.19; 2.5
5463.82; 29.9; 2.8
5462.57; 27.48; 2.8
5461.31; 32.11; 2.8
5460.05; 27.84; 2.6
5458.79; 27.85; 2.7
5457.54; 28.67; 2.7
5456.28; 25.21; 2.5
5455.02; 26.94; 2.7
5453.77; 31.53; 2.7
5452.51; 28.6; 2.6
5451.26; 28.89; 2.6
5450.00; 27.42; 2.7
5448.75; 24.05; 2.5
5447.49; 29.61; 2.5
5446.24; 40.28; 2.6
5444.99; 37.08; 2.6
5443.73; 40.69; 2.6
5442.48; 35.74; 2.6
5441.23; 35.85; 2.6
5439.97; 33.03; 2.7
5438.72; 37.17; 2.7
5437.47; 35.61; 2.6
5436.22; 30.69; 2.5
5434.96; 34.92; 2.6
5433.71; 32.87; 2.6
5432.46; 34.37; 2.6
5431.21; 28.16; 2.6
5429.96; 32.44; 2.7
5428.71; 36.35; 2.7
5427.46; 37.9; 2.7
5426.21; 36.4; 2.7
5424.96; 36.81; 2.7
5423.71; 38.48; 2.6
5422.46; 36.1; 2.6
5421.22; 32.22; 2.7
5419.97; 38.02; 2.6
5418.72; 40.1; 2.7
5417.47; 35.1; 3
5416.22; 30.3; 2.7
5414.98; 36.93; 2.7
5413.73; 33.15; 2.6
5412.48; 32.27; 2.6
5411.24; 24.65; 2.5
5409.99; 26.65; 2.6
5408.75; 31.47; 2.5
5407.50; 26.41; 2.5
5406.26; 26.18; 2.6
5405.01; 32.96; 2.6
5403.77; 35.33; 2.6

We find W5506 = 0.102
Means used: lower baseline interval 32.5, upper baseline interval 31.3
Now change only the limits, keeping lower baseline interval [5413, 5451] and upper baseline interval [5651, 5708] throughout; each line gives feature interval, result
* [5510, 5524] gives 0.12 mag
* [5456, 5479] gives 0.13 mag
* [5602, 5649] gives 0.10 mag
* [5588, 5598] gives 0.11 mag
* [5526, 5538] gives 0.05 mag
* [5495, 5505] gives 0.13 mag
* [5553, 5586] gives 0.02 mag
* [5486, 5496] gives -0.01 mag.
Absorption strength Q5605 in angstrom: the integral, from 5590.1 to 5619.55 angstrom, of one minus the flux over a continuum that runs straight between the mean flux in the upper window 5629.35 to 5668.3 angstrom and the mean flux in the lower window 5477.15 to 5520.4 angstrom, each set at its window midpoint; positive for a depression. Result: 0.8 angstrom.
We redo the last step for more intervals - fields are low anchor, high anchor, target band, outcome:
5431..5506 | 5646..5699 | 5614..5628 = 1.3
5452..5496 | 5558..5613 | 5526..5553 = -1.1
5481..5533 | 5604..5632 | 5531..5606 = -3.0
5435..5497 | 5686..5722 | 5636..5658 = 1.8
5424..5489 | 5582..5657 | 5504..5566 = -1.1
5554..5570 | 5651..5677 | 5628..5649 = 1.0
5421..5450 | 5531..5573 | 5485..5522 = 2.7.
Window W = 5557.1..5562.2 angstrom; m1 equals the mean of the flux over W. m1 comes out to 32.4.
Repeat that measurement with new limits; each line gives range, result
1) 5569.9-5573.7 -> 32.8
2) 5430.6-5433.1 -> 31.3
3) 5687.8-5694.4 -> 35.5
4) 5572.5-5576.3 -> 33.5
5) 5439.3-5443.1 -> 34.9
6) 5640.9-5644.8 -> 31.2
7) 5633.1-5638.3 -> 33.3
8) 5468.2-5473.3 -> 32.4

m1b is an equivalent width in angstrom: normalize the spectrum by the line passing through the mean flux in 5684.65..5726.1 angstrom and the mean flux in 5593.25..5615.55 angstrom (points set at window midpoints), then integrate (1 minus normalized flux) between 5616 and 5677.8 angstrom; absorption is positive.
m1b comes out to 3.82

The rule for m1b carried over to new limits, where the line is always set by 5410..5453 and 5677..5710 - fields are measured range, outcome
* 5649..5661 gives 0.3 angstrom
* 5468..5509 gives 2.2 angstrom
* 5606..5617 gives 0.6 angstrom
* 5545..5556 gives 0.0 angstrom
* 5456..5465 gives 1.4 angstrom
